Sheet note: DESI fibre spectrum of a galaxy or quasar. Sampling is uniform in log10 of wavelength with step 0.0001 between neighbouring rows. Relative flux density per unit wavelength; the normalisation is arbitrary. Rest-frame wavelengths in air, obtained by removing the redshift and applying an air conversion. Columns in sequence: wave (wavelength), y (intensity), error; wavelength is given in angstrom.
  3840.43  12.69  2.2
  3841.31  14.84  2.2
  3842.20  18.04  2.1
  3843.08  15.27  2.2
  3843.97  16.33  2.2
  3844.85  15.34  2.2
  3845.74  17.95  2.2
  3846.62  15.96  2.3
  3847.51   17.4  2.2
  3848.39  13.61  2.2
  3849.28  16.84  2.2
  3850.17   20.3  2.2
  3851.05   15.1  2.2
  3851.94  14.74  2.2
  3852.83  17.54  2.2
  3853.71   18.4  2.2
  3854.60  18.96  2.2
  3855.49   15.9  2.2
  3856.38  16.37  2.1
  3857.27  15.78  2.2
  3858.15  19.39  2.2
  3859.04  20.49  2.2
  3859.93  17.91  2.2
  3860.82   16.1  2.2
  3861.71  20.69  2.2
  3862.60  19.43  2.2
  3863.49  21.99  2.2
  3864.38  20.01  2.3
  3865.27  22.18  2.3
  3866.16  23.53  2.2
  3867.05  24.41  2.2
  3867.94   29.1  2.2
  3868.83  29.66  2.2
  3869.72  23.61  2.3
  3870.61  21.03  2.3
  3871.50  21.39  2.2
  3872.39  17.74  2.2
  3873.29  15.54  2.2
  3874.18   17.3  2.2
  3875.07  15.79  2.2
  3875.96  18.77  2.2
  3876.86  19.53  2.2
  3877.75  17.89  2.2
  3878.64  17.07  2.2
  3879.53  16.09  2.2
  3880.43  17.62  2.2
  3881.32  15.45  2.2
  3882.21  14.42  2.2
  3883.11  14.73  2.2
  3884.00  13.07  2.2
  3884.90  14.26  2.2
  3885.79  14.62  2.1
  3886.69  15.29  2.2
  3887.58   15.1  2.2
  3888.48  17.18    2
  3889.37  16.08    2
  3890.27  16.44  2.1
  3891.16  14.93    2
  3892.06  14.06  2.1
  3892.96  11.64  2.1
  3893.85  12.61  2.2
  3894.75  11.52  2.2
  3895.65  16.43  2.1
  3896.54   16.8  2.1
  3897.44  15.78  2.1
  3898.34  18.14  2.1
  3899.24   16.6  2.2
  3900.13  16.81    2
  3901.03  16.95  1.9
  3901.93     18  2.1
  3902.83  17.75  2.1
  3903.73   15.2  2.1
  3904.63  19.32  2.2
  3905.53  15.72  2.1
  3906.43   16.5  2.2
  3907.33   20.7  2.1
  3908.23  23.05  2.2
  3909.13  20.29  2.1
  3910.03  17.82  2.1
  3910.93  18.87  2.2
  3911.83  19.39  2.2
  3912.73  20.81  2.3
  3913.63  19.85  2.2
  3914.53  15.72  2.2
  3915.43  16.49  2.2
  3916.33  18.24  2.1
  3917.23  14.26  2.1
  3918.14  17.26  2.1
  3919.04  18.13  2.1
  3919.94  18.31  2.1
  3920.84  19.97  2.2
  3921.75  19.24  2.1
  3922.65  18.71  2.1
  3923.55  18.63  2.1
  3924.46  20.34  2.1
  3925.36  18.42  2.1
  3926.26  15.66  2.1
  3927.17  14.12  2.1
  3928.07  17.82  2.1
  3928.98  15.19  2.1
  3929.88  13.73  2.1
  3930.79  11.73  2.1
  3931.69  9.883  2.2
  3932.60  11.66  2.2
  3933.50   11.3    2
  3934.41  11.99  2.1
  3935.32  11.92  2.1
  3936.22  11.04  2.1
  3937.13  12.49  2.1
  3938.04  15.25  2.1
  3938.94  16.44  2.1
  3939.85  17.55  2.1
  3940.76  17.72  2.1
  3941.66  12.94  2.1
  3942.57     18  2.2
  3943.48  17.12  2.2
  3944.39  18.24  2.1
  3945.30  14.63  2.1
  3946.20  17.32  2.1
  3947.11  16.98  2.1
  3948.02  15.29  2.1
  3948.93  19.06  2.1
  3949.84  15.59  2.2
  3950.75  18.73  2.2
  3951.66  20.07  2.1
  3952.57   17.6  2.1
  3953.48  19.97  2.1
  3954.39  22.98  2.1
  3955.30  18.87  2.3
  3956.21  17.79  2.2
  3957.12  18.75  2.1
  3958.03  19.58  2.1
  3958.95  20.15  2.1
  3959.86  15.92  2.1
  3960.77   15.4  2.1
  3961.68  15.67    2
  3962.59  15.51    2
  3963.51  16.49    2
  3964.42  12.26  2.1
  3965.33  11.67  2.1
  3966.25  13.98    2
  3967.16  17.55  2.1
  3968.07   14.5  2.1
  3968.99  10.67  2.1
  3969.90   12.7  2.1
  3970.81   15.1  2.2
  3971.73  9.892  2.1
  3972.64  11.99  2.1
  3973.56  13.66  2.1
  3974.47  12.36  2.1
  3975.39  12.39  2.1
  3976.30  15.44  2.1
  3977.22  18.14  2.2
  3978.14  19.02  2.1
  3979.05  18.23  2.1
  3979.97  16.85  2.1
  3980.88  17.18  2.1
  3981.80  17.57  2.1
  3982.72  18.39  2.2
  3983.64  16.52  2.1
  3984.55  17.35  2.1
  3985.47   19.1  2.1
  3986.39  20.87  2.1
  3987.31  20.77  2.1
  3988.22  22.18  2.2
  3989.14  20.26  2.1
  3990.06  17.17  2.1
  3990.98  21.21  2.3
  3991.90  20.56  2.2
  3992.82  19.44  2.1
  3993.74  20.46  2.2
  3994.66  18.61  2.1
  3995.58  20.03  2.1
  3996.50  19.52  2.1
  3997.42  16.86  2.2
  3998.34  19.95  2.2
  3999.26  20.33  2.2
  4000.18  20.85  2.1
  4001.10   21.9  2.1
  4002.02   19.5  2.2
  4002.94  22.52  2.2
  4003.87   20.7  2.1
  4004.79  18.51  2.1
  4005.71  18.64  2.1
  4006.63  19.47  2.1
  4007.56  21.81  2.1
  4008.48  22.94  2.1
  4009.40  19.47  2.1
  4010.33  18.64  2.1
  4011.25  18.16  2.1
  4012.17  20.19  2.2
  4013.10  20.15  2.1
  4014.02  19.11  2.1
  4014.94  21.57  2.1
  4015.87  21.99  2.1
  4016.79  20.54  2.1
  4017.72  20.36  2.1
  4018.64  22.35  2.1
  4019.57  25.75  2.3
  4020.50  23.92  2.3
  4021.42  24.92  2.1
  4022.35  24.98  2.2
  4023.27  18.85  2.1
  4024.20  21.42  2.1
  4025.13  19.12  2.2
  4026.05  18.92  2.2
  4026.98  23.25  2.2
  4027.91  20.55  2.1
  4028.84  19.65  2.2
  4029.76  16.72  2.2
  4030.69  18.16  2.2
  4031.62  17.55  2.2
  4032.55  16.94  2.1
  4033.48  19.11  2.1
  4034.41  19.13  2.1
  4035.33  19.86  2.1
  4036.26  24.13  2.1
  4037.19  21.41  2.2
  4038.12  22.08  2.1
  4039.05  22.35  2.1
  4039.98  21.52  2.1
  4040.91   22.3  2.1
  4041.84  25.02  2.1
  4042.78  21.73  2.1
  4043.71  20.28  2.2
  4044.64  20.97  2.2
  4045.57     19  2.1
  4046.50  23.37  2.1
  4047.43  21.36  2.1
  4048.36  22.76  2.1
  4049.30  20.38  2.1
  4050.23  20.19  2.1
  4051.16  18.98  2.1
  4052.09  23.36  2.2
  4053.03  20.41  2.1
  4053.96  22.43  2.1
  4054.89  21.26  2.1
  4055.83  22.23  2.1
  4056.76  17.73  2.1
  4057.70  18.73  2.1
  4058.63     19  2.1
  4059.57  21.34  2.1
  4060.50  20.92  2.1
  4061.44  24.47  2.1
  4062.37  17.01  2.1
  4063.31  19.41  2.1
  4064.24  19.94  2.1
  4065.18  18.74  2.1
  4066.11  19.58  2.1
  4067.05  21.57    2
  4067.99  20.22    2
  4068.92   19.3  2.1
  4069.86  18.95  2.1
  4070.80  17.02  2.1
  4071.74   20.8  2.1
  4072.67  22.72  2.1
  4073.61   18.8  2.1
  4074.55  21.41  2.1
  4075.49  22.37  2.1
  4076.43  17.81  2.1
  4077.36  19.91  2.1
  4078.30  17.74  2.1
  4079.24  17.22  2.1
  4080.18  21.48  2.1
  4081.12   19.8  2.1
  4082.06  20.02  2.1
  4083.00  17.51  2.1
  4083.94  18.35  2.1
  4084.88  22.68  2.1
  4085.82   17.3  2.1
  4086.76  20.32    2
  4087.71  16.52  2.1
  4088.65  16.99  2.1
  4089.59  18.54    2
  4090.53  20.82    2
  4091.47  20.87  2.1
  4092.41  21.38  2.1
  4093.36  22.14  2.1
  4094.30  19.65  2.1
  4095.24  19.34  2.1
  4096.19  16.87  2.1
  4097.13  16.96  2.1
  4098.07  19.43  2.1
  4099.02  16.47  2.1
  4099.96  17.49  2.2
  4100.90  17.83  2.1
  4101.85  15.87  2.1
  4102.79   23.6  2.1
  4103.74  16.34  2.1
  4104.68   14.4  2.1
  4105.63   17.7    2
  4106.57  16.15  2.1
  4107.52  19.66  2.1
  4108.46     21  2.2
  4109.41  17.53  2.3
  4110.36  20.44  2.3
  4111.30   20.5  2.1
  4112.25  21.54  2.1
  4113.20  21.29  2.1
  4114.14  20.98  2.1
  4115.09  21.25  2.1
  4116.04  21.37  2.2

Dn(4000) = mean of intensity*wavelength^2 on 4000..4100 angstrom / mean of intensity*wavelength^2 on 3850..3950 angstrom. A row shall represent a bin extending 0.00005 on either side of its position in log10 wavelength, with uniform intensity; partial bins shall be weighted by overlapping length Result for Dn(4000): 1.3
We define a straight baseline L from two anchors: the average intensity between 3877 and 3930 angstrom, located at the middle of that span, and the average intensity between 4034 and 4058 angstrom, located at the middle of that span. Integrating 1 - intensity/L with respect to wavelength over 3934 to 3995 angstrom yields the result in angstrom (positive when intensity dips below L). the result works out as 6.8 angstrom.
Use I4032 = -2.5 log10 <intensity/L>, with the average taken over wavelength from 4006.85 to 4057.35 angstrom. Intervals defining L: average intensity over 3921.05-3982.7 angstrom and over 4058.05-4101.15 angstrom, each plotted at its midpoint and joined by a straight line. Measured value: -0.16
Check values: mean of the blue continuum 15.9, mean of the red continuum 19.5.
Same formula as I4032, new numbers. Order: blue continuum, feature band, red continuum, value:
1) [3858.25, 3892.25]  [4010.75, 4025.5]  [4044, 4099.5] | -0.105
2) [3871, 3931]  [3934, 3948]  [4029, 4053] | 0.174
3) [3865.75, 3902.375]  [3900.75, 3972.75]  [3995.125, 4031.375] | 0.132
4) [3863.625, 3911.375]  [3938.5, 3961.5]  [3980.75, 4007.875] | 0.070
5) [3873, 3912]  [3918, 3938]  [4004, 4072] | 0.144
